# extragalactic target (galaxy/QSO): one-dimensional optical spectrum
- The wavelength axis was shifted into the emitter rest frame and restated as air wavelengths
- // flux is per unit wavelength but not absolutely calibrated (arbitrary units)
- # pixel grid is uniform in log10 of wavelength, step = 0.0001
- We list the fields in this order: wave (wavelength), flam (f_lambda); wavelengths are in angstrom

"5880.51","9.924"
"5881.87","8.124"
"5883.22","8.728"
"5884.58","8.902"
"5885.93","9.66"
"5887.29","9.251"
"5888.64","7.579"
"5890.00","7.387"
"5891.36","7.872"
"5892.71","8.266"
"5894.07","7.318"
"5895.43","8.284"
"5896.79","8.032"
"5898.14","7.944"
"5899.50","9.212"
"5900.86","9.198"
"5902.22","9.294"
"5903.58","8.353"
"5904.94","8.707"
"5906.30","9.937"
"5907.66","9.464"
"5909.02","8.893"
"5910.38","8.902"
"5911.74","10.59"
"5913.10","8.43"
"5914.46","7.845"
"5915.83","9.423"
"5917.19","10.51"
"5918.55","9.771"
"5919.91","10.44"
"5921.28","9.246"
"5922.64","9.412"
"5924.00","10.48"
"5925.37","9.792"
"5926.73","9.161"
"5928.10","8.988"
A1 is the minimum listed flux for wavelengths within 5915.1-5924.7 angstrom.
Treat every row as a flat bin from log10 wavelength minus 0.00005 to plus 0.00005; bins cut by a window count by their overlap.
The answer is 9.246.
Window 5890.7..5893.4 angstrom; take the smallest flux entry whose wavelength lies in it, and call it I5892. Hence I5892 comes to 7.872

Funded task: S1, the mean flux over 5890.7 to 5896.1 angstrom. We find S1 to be 7.94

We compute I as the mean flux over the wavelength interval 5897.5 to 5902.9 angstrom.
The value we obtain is 8.91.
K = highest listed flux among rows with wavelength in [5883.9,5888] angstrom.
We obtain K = 9.66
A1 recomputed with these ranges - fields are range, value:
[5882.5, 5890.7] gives 7.387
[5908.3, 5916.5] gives 7.845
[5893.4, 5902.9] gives 7.318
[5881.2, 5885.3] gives 8.124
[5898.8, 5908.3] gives 8.353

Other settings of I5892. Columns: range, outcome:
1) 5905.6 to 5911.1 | 8.893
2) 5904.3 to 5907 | 8.707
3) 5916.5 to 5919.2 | 9.771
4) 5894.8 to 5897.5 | 8.032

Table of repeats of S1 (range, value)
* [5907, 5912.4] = 9.46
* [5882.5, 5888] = 9.13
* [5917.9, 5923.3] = 9.72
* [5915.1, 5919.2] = 9.87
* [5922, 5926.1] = 9.9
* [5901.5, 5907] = 9.07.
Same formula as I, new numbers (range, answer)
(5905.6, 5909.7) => 9.43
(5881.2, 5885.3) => 8.61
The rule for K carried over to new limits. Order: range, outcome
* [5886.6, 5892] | 9.251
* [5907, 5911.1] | 9.464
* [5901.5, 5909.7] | 9.937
